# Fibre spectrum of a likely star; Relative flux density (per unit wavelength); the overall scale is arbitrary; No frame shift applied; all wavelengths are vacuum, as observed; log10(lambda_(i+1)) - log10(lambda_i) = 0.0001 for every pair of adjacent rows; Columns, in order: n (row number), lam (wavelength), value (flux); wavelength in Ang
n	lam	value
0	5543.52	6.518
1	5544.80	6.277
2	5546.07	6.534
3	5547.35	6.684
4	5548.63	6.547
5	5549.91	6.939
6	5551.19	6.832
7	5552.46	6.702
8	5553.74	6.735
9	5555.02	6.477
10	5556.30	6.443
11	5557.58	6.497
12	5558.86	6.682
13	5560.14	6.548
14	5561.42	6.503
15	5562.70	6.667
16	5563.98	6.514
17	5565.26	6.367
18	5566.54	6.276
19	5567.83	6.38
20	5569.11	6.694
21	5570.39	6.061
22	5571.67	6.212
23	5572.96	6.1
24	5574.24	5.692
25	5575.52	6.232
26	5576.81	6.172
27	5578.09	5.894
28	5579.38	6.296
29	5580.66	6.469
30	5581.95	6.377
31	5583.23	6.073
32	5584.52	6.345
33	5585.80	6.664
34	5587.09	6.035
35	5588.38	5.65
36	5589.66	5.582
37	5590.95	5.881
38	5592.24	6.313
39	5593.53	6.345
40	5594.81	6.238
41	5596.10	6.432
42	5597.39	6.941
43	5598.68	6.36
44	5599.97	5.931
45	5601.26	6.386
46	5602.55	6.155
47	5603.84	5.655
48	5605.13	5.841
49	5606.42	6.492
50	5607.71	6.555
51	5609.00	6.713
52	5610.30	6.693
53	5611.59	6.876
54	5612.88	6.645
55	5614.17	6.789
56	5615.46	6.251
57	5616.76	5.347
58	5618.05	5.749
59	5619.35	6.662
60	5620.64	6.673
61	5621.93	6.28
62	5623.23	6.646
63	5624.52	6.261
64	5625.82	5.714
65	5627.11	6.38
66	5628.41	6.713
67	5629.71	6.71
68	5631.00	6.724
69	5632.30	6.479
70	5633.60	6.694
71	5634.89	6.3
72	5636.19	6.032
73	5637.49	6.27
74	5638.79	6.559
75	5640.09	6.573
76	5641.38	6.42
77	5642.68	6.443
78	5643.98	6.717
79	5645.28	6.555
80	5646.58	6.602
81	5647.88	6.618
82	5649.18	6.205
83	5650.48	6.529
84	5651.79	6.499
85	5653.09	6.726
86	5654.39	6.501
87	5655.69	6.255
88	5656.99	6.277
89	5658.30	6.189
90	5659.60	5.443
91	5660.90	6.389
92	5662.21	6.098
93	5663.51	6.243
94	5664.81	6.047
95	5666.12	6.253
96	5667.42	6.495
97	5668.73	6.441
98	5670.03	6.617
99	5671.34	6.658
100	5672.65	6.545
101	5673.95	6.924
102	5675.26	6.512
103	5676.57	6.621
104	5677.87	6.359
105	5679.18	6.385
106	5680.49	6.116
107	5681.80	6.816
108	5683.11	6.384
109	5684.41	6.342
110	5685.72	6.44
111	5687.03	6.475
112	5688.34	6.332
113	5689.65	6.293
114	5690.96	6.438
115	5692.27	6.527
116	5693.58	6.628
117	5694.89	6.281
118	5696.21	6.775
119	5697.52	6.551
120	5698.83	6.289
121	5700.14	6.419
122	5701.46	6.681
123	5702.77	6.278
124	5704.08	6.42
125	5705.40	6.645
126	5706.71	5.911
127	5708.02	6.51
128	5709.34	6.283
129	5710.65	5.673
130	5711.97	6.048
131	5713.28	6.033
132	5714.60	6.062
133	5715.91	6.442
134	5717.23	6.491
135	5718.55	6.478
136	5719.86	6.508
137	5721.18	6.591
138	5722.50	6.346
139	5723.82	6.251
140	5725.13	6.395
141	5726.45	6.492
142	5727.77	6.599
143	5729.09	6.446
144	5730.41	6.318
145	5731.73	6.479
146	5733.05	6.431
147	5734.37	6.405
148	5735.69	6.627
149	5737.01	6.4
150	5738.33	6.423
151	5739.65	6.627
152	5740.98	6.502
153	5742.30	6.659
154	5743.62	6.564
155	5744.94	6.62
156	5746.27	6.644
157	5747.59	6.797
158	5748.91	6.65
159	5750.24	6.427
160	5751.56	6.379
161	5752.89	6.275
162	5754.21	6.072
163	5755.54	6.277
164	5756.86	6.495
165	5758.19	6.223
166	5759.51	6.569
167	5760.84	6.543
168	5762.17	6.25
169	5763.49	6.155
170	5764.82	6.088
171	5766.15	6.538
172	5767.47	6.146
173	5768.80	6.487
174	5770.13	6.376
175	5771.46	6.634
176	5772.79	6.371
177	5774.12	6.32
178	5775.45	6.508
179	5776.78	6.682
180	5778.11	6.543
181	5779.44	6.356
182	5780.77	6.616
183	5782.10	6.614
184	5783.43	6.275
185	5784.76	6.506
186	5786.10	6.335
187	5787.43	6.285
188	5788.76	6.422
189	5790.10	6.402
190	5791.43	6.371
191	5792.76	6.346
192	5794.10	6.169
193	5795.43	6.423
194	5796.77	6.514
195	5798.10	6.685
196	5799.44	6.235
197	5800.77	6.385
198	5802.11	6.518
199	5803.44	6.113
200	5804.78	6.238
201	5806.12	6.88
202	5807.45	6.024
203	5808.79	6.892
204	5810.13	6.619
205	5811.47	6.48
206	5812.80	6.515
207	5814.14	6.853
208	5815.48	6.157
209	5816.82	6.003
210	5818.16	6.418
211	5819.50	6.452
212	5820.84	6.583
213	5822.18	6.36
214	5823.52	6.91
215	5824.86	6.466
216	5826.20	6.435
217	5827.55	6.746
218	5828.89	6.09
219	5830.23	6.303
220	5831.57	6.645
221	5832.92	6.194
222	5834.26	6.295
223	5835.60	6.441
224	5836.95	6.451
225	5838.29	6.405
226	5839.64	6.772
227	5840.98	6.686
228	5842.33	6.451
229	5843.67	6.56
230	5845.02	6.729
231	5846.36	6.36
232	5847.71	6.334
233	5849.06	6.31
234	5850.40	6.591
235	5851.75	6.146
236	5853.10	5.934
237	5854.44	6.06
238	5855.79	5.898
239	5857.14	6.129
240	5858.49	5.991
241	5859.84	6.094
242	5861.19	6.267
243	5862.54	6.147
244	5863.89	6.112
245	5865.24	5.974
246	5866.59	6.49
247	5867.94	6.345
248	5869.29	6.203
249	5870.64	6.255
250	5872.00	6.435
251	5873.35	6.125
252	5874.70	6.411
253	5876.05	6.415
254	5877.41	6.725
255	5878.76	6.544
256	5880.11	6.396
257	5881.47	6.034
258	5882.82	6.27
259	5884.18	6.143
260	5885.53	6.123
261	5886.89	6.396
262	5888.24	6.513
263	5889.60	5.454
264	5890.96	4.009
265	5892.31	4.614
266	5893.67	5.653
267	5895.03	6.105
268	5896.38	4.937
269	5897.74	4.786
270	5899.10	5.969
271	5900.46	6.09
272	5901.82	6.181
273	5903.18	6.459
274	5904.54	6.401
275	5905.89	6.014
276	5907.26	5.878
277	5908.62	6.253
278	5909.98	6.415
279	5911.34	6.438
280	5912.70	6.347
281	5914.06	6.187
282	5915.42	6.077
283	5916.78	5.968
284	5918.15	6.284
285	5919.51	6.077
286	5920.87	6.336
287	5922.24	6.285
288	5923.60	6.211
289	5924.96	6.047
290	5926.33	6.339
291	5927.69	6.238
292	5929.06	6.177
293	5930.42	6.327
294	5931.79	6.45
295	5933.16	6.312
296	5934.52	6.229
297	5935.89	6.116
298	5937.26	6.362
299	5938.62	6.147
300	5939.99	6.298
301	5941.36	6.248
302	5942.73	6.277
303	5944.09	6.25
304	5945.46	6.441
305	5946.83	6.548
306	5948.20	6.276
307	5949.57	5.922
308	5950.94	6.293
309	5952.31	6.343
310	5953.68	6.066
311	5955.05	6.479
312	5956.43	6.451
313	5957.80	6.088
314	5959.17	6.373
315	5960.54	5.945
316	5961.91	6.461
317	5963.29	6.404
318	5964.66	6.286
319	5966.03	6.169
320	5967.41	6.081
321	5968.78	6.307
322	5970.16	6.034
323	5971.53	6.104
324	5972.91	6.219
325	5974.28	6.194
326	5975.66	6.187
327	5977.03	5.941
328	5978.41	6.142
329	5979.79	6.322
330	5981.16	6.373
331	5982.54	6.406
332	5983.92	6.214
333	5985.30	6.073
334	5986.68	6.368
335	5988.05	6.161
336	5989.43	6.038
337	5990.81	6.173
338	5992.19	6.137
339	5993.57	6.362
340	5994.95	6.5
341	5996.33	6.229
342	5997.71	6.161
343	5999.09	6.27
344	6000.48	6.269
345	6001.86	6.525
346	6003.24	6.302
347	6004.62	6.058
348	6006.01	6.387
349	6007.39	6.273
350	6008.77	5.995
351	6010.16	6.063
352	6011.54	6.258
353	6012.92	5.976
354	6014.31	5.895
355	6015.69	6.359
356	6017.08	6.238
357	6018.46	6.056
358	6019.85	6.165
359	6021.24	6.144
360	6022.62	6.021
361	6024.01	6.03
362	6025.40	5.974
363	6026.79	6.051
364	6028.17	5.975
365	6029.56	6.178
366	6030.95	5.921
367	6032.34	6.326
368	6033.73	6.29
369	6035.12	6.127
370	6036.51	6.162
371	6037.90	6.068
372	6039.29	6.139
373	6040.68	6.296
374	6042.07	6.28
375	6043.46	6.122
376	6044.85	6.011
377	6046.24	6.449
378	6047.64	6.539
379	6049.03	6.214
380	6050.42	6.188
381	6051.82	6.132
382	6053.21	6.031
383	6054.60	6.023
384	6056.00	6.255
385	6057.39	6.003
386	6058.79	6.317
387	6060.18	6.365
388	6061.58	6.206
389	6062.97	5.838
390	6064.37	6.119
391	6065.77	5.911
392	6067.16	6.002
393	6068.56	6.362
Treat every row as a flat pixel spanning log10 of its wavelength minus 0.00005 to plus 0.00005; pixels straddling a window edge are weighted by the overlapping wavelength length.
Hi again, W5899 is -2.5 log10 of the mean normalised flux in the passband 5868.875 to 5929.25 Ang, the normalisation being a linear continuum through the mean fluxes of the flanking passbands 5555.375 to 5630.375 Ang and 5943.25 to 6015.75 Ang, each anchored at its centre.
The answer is 0.03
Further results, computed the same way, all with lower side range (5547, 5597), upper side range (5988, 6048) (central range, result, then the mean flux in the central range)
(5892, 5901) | 0.140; 5.47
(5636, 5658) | -0.024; 6.46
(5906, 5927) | 0.003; 6.2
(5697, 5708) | -0.019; 6.41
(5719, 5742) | -0.030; 6.46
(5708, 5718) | 0.021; 6.17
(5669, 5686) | -0.036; 6.52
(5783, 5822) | -0.027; 6.42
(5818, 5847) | -0.041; 6.49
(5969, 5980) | 0.010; 6.14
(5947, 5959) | -0.009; 6.26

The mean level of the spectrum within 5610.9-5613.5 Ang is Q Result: 6.77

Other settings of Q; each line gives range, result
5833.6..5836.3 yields 6.36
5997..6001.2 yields 6.23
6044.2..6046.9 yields 6.24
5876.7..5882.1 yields 6.42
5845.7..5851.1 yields 6.39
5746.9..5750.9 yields 6.63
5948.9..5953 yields 6.19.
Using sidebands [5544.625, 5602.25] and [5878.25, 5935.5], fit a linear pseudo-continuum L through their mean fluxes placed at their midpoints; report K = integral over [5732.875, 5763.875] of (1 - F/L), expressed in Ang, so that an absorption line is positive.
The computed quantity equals -1.3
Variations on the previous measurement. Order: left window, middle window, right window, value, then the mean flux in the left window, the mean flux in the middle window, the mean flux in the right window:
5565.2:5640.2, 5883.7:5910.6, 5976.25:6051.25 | 1.7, 6.3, 5.82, 6.19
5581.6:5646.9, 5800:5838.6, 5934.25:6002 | -1.0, 6.35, 6.44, 6.24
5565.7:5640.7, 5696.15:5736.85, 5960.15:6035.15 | -0.7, 6.3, 6.38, 6.18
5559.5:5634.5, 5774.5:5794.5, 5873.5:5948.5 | -0.8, 6.32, 6.43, 6.12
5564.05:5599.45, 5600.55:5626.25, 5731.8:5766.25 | -0.2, 6.23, 6.32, 6.45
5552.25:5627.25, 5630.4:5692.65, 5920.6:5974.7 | -1.2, 6.31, 6.42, 6.25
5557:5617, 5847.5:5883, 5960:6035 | -0.1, 6.3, 6.25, 6.18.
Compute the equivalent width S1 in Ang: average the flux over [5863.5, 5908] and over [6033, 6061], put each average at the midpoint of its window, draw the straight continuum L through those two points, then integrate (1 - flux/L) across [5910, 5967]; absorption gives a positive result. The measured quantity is -1.7 Ang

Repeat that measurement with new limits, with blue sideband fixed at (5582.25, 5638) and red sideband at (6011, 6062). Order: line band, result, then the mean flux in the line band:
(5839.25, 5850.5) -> -0.5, 6.53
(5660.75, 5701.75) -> -1.0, 6.45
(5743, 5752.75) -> -0.5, 6.56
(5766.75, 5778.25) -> -0.4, 6.45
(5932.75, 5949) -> -0.3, 6.29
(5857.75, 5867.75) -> 0.1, 6.16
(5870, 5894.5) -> 0.7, 6.03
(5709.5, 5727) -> 0.0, 6.29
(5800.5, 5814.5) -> -0.6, 6.5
